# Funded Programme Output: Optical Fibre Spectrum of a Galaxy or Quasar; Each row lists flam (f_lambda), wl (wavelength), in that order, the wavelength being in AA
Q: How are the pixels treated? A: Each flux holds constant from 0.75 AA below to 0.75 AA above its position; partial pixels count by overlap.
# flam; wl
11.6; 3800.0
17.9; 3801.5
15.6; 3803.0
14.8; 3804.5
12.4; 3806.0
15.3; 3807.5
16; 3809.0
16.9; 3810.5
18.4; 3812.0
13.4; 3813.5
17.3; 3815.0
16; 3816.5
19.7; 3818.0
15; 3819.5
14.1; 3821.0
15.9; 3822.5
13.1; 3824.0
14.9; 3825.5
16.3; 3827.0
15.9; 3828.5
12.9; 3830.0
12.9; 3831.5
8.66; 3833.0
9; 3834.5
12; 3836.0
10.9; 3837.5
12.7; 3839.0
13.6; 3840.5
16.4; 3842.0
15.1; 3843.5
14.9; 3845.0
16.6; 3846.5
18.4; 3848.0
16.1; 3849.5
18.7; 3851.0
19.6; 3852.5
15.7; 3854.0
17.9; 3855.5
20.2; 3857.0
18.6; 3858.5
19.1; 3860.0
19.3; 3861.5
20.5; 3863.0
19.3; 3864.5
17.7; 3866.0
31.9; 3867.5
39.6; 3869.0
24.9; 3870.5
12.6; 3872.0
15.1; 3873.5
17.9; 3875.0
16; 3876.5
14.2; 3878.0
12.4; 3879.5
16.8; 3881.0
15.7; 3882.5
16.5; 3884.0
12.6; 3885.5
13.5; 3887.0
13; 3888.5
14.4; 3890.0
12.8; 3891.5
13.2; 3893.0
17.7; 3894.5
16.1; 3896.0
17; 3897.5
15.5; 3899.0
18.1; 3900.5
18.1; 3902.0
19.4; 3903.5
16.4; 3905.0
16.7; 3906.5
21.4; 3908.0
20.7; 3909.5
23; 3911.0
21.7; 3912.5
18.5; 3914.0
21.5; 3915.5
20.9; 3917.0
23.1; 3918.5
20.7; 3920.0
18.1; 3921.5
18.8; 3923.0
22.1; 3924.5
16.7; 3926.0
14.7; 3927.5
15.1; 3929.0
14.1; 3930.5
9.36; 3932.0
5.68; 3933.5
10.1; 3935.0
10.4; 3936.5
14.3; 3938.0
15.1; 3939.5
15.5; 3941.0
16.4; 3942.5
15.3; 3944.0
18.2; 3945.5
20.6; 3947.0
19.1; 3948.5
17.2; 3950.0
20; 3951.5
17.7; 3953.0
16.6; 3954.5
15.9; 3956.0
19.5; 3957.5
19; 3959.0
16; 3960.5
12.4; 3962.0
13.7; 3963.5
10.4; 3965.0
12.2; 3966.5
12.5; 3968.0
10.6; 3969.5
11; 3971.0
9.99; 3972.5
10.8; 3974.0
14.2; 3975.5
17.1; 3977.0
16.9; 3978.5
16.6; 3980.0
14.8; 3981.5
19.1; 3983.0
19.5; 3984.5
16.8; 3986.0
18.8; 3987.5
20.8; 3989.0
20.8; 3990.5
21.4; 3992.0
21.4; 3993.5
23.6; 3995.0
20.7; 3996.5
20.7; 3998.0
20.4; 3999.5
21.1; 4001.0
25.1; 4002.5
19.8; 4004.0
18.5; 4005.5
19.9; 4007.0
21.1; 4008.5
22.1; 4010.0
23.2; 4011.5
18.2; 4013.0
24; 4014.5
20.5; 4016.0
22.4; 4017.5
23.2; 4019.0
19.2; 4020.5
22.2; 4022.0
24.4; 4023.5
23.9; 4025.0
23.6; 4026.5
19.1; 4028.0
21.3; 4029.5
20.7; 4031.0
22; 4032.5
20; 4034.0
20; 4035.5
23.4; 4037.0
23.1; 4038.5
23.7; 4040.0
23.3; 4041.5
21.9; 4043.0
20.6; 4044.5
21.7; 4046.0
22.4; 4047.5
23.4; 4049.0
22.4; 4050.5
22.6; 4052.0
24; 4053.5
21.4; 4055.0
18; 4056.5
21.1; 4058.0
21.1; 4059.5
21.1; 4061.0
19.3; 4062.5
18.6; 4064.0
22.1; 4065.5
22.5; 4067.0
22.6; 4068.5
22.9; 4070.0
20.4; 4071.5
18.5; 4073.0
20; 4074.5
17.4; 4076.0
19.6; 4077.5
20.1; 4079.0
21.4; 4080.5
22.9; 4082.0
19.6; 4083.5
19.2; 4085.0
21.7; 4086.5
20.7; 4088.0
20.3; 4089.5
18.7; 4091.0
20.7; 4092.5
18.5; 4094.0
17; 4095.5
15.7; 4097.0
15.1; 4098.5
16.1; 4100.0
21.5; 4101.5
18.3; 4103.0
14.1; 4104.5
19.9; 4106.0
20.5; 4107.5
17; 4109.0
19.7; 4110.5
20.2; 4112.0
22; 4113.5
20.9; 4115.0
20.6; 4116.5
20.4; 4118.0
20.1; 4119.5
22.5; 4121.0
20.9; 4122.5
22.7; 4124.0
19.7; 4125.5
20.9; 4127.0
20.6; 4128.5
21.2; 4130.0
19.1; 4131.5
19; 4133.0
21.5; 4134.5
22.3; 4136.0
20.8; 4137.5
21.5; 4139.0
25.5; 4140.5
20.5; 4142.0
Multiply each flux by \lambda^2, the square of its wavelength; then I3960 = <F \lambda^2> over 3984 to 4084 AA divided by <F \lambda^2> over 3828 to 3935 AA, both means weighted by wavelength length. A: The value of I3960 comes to 1.4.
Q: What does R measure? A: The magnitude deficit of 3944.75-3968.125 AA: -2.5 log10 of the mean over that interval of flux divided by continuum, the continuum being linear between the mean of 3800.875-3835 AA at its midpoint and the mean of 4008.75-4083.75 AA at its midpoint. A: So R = 0.151 mag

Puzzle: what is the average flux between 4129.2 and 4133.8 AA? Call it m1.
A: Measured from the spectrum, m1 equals 19.8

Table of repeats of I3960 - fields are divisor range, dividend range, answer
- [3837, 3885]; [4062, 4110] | 1.21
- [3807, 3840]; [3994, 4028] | 1.66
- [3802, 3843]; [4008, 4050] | 1.69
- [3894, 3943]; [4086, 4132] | 1.26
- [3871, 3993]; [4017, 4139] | 1.37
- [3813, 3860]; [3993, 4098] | 1.53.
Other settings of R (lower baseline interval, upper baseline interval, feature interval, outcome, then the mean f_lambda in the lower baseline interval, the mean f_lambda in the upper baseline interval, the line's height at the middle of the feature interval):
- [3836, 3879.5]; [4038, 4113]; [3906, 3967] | 0.13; 18.1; 20.3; 18.9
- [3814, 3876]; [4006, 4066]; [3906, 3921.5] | -0.12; 17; 21.6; 18.7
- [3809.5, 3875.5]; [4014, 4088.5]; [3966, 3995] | 0.22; 16.9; 21.4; 19.9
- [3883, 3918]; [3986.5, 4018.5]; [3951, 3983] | 0.32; 17.4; 21.1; 19.8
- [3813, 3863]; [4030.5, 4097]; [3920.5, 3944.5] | 0.22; 15.6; 20.9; 17.8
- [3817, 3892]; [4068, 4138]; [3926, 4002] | 0.12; 16.4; 19.9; 18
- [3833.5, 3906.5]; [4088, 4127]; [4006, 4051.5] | -0.18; 16.9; 19.4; 18.6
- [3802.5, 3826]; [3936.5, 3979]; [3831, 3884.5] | -0.12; 15.6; 15.2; 15.4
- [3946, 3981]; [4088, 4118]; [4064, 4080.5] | -0.14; 15.2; 18.9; 18.1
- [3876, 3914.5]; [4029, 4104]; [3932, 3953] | 0.17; 16.6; 20.6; 17.7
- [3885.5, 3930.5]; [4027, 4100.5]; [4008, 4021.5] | -0.10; 17.7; 20.6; 19.7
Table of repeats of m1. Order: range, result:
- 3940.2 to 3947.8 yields 17.2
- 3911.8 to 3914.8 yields 20.1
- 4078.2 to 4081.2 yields 20.7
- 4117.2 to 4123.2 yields 21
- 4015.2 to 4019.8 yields 22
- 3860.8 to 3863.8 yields 19.9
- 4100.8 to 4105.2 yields 18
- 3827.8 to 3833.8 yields 12.5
